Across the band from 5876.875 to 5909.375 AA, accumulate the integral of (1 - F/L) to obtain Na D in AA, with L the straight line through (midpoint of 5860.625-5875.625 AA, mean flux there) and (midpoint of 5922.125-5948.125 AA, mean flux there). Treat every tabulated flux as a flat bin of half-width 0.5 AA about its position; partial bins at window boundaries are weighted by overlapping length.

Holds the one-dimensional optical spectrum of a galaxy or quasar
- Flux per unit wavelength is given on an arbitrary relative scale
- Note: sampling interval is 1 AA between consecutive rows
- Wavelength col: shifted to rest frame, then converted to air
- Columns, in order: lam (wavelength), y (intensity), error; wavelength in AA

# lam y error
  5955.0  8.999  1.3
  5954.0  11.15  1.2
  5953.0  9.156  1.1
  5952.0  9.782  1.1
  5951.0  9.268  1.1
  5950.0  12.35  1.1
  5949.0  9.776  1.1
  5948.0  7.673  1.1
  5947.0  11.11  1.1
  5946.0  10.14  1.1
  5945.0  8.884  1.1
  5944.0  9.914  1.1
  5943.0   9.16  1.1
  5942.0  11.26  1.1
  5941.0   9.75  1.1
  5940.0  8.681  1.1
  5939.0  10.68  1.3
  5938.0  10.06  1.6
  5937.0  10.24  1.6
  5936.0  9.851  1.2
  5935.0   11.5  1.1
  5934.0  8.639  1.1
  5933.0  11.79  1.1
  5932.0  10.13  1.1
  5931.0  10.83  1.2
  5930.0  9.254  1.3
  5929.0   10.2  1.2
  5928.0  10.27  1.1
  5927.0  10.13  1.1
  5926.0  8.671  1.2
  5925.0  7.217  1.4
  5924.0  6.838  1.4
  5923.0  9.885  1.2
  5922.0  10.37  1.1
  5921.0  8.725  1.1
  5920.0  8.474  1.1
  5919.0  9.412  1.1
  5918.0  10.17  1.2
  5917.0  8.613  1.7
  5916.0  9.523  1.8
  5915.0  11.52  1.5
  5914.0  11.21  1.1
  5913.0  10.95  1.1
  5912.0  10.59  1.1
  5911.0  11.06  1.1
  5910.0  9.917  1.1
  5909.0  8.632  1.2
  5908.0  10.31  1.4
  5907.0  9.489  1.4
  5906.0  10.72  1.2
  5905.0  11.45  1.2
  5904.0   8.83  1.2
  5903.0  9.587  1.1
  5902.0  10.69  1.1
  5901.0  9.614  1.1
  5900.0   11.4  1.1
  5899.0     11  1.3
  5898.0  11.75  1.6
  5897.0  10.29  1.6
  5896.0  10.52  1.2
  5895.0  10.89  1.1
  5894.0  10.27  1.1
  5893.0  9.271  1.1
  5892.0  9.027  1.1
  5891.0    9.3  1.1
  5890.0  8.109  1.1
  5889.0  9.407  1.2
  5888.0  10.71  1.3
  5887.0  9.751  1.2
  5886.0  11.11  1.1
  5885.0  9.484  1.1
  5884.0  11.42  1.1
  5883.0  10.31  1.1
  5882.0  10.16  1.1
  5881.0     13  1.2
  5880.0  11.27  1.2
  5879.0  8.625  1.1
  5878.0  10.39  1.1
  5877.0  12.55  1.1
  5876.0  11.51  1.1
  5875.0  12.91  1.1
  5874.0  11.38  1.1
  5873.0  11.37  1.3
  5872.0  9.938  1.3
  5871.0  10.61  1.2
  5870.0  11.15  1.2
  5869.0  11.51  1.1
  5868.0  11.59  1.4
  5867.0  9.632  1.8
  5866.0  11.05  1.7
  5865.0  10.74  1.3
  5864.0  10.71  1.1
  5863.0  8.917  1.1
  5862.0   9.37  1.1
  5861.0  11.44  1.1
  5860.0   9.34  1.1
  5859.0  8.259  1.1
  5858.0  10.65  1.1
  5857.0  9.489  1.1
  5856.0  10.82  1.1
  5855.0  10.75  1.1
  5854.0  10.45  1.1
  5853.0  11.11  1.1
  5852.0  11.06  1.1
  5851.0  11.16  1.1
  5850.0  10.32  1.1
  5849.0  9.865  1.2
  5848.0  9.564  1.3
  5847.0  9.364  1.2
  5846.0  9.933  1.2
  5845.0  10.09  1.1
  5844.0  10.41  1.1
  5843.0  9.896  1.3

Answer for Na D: 0.5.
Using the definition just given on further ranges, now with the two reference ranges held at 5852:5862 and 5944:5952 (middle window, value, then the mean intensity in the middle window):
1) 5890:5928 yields 0.6 AA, 9.88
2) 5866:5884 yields -1.6 AA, 11.1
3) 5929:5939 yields -0.3 AA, 10.3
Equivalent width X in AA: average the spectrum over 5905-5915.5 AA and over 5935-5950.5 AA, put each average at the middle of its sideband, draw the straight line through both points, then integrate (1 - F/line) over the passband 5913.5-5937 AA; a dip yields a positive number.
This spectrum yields 1.3 AA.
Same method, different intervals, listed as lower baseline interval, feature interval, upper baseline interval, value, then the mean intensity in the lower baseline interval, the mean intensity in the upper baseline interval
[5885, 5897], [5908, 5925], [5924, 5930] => -0.7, 9.85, 9.09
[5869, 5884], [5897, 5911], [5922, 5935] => 0.0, 11.1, 9.6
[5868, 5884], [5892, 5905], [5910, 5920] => 0.3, 11.1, 10.2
